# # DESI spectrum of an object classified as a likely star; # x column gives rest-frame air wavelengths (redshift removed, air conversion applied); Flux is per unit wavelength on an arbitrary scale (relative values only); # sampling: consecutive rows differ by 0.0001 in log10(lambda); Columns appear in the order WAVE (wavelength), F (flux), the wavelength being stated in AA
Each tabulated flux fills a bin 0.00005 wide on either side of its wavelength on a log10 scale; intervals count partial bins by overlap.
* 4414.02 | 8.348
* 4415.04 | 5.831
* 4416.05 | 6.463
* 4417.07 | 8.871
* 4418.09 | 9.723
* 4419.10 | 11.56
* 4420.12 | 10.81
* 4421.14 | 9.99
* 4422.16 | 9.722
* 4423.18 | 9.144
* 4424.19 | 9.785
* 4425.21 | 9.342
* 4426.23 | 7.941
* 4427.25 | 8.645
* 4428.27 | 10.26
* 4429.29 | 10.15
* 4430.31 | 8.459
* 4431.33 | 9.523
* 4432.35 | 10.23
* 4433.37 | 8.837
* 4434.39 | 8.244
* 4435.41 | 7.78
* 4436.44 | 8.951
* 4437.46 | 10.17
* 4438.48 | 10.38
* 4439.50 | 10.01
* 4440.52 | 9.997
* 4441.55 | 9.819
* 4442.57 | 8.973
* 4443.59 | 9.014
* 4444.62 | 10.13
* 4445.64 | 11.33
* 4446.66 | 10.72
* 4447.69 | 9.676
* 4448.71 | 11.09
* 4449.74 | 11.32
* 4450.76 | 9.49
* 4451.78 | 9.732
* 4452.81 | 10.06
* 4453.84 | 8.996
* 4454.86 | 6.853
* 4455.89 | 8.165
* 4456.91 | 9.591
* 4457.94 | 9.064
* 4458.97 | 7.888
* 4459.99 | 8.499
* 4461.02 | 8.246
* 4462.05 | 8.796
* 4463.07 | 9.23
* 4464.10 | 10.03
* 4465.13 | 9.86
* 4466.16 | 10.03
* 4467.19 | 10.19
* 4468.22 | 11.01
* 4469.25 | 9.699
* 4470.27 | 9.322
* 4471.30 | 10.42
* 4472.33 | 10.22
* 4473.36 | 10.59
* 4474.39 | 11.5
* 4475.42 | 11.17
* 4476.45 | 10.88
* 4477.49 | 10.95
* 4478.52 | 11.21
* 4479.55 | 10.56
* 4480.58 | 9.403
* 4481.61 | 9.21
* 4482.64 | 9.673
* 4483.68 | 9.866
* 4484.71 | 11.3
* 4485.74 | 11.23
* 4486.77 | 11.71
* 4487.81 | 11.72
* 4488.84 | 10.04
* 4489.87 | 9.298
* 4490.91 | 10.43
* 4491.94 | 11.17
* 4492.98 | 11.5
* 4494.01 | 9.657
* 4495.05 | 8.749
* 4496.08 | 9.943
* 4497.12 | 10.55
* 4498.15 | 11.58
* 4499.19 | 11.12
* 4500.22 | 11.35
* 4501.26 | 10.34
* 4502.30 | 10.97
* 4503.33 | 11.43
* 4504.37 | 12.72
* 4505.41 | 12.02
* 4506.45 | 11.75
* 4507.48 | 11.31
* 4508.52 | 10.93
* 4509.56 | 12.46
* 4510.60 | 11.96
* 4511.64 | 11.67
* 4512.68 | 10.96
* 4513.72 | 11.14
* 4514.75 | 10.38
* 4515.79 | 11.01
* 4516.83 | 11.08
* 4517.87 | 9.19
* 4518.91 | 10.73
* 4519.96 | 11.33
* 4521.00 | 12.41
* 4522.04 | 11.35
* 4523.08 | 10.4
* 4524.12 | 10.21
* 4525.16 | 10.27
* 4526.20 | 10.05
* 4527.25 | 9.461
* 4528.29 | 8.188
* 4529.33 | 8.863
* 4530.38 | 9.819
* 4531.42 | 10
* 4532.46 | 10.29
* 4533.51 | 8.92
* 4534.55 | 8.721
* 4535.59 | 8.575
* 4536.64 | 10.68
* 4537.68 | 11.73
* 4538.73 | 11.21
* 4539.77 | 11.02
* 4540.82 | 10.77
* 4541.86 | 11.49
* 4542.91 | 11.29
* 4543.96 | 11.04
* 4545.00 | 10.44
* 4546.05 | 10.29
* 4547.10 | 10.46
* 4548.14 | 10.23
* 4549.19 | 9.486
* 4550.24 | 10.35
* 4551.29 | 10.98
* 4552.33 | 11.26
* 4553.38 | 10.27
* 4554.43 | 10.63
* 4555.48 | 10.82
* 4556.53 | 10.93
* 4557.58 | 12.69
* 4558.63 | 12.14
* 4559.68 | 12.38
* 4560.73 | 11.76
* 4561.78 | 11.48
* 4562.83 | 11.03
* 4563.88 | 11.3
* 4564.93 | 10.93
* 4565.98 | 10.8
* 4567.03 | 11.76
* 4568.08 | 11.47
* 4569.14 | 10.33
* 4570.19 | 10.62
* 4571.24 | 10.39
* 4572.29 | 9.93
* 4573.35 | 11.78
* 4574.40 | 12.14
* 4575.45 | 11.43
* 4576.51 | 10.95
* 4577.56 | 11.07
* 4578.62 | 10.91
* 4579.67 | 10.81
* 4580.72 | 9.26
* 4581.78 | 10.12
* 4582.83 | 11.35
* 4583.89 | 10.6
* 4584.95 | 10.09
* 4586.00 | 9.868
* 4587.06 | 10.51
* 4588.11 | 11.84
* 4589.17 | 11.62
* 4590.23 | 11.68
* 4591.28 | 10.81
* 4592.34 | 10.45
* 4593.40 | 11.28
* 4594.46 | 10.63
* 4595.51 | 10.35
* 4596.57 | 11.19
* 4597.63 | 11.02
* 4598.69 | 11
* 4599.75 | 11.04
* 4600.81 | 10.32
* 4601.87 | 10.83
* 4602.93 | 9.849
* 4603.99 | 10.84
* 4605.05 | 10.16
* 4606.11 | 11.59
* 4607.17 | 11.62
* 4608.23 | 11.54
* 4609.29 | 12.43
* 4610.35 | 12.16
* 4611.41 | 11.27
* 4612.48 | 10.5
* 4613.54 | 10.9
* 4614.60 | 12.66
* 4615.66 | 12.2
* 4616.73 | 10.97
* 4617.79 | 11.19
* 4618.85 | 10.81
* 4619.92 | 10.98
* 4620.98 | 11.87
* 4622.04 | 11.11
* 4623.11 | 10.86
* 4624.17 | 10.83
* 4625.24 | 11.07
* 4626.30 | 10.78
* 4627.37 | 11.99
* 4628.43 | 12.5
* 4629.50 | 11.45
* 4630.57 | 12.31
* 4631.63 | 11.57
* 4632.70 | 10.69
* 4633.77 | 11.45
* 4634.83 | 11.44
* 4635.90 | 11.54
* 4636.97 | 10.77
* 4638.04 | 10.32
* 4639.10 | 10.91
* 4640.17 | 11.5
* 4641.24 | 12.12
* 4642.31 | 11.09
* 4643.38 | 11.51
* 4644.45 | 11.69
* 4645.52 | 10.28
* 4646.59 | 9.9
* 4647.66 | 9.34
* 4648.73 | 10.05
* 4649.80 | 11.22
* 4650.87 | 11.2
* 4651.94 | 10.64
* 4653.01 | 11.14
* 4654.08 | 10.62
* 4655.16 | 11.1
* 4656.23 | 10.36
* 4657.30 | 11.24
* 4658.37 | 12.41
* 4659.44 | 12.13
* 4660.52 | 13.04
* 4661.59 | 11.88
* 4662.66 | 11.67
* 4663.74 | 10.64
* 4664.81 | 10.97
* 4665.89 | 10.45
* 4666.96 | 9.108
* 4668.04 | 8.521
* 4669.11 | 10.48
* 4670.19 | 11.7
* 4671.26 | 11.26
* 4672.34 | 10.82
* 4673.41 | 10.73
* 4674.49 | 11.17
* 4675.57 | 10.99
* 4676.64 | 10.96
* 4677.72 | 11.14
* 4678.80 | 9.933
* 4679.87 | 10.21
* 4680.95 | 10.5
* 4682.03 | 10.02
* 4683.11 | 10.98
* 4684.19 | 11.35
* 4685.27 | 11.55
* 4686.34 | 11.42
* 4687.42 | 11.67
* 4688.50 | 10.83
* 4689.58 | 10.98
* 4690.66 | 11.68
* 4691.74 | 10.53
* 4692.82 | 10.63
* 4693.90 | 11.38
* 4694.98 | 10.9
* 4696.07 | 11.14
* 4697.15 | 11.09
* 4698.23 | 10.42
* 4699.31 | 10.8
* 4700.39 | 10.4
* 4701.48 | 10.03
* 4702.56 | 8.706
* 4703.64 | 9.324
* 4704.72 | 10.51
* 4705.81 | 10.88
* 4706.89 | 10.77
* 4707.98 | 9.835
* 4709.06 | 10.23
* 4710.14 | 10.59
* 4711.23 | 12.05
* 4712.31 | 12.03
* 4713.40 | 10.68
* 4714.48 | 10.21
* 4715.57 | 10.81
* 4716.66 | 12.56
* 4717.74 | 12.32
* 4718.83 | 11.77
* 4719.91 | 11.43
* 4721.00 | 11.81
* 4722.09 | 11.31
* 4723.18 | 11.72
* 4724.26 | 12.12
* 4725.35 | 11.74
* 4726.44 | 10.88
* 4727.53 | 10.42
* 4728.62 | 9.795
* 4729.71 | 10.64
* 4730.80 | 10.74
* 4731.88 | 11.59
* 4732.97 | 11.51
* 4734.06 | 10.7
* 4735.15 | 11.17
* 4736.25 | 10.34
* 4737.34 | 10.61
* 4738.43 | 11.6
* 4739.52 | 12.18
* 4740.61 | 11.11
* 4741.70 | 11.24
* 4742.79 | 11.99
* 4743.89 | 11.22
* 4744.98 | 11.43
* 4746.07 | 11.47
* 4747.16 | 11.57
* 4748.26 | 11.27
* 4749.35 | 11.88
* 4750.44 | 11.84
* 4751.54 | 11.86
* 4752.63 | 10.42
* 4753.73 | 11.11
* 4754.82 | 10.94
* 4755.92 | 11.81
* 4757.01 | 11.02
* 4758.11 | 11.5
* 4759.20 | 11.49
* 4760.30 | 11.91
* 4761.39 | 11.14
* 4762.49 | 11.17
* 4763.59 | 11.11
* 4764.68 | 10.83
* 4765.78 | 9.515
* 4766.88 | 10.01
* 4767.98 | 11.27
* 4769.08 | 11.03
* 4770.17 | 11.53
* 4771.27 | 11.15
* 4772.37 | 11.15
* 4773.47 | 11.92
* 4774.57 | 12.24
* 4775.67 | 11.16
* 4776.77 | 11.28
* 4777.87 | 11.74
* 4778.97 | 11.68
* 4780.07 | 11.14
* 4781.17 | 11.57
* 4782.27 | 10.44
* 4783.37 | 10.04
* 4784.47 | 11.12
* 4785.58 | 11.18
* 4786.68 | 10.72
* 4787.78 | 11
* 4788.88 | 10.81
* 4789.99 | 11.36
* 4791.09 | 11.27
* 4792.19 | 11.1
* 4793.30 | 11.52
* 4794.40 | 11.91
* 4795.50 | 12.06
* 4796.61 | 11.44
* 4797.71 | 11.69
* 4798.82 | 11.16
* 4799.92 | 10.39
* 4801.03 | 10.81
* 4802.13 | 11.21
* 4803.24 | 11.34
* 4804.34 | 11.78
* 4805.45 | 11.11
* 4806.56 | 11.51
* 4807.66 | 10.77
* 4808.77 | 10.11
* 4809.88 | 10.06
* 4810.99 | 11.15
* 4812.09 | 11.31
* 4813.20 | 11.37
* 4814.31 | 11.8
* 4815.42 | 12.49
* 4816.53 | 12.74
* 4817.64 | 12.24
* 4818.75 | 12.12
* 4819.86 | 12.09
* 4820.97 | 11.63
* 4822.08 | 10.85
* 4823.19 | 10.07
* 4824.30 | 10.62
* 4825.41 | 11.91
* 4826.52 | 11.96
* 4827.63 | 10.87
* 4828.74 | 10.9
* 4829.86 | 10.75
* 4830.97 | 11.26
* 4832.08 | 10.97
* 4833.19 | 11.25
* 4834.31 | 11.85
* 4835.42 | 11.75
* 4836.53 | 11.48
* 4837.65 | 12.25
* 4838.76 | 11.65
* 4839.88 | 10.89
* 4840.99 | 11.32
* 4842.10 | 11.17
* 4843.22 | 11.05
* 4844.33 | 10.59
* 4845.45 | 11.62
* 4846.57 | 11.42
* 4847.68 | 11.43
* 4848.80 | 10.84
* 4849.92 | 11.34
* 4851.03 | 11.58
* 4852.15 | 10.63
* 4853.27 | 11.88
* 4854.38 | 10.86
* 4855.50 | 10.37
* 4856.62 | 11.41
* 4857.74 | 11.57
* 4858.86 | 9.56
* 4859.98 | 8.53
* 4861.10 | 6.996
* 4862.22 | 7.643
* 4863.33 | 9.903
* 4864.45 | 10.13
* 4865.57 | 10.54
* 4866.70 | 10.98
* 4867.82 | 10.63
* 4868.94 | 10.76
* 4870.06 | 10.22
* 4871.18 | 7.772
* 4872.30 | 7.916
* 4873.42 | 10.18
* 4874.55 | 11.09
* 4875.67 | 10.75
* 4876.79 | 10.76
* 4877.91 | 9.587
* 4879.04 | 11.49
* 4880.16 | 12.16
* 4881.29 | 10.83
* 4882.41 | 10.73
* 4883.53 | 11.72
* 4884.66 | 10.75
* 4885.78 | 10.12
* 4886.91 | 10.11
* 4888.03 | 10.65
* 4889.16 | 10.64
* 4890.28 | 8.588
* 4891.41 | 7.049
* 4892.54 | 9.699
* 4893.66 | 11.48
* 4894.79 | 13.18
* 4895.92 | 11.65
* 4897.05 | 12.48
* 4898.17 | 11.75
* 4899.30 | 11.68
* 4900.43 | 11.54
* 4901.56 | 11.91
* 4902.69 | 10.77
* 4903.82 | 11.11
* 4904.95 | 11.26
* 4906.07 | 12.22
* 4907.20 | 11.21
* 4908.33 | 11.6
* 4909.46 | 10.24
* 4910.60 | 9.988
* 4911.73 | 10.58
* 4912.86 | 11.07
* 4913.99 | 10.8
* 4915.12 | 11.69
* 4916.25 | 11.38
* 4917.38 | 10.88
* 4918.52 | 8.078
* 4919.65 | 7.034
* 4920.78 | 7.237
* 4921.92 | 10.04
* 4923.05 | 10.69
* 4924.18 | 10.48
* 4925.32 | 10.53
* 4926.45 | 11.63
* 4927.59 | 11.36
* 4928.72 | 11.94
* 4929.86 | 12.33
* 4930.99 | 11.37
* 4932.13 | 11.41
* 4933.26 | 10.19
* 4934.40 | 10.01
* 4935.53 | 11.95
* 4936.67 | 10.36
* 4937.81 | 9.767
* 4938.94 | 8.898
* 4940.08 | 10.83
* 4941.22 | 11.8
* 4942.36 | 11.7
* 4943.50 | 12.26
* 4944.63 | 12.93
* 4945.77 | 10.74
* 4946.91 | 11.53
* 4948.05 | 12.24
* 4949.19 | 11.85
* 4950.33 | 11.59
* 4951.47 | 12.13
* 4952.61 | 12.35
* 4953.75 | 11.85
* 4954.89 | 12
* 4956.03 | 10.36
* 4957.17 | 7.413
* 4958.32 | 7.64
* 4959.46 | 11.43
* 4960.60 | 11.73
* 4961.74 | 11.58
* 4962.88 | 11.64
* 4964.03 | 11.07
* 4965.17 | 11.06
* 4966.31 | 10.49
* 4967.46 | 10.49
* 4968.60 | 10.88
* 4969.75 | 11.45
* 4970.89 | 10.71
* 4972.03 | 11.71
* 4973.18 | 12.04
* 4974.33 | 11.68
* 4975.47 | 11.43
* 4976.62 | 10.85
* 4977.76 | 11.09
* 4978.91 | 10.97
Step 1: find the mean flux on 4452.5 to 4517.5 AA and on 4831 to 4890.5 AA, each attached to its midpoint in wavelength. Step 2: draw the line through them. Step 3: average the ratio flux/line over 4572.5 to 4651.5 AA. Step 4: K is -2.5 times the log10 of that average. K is -0.06 mag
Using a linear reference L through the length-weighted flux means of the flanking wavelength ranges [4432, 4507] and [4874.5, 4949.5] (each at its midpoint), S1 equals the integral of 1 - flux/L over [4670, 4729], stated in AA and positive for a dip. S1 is -2.4 AA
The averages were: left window 10.1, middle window 10.9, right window 10.9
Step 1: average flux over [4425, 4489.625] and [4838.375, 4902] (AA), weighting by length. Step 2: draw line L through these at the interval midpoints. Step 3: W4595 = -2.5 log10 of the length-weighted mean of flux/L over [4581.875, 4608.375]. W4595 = -0.08 mag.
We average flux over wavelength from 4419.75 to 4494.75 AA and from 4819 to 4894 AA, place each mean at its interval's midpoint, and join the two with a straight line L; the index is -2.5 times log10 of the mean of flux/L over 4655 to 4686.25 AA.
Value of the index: -0.07 mag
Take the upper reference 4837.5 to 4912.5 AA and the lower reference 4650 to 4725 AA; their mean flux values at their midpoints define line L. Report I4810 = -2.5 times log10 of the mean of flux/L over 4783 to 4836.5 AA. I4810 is -0.049 mag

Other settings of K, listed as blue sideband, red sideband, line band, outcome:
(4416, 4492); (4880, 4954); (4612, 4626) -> -0.10 mag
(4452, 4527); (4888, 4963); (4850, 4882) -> 0.06 mag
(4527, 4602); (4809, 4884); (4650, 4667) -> -0.04 mag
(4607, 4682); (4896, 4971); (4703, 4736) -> 0.00 mag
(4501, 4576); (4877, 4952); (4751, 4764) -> -0.04 mag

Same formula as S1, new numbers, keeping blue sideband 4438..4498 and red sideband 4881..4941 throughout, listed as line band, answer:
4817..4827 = -0.9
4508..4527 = -1.6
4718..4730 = -1.0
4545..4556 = -0.4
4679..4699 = -1.1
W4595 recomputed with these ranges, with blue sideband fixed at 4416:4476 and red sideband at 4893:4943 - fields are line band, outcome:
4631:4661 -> -0.10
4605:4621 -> -0.14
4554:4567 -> -0.15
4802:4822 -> -0.08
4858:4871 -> 0.12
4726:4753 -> -0.08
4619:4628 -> -0.11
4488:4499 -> -0.07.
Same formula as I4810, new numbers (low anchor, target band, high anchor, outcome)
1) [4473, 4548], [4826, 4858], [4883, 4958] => -0.04 mag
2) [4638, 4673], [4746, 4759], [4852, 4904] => -0.06 mag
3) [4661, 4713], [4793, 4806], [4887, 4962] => -0.05 mag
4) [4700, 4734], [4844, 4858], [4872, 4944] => -0.04 mag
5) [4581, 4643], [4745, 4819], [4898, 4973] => -0.02 mag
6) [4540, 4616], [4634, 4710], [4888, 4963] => 0.01 mag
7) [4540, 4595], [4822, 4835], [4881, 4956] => -0.02 mag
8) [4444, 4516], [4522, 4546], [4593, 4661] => 0.05 mag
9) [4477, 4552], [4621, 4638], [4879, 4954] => -0.06 mag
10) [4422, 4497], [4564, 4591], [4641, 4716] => -0.05 mag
